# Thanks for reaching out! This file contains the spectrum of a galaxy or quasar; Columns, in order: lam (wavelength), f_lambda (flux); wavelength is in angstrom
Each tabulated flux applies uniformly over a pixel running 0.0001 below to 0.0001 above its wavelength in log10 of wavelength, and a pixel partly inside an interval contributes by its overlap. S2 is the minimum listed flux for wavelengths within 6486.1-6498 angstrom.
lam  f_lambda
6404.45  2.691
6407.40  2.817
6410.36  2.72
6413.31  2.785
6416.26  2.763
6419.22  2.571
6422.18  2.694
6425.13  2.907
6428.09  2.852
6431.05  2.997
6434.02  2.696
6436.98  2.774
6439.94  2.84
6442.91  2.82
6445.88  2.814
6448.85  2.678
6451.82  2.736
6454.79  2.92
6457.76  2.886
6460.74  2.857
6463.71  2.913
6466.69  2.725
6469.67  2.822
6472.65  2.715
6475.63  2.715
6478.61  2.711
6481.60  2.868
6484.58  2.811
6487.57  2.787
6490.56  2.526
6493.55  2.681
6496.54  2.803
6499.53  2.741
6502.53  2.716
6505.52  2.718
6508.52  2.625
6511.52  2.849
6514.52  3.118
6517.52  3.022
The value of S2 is 2.526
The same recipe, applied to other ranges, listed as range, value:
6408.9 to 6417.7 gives 2.72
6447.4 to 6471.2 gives 2.678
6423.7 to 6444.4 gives 2.696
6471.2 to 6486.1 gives 2.711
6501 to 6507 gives 2.716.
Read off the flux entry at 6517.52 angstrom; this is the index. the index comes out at 3.022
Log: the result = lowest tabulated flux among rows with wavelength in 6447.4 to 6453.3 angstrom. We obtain 2.678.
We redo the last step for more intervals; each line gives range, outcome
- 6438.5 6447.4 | 2.814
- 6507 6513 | 2.625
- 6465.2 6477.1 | 2.715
